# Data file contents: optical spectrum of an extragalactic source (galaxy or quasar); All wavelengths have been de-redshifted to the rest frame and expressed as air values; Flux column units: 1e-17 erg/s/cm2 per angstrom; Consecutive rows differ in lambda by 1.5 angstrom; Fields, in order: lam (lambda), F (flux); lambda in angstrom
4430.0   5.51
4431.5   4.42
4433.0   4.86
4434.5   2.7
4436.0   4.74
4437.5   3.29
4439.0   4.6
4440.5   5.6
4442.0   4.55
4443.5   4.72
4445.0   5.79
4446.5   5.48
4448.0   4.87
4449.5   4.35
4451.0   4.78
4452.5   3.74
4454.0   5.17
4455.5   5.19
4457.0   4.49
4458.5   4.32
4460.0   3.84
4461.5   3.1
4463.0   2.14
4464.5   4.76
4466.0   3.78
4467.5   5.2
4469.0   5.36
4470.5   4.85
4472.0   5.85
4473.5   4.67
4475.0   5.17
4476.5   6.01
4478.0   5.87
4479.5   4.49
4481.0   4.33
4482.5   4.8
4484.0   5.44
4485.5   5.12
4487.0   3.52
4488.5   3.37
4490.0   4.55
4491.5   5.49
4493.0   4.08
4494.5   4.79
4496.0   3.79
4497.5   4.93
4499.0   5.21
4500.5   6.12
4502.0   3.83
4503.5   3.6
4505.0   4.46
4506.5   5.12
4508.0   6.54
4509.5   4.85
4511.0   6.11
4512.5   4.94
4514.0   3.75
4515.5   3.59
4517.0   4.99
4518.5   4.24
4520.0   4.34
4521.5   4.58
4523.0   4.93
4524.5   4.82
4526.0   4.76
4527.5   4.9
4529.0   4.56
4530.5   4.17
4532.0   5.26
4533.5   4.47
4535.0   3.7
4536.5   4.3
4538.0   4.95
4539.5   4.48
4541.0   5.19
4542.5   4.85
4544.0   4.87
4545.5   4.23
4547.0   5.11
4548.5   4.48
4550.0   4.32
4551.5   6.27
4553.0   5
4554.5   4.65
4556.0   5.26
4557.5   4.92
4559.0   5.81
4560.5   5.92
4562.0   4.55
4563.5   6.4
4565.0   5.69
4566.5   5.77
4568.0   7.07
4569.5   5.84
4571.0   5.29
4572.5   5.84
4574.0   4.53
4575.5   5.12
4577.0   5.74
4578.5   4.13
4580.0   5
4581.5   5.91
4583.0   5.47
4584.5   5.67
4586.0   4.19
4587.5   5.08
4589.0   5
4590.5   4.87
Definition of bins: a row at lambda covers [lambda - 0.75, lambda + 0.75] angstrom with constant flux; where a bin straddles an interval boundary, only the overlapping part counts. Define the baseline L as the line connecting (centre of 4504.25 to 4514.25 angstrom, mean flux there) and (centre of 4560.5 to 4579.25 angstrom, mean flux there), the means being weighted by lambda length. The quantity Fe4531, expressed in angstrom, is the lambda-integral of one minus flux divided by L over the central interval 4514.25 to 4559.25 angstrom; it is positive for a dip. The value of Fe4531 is 5.3 angstrom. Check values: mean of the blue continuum 5.18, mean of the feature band 4.71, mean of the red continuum 5.51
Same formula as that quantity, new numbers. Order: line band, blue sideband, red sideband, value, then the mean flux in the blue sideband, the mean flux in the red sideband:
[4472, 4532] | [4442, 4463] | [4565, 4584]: 1.7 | 4.51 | 5.49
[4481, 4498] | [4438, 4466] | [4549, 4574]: 1.1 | 4.5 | 5.5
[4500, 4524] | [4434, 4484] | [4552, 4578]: 1.6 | 4.65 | 5.49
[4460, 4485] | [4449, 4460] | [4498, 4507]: -0.6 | 4.53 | 4.72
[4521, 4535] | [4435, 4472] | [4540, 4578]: 1.1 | 4.54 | 5.3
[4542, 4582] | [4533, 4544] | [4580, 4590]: -3.1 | 4.59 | 5.19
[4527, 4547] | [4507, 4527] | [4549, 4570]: 2.0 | 4.81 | 5.52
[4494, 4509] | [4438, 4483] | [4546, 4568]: 0.4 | 4.72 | 5.34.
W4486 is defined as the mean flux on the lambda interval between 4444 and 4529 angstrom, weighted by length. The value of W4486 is 4.7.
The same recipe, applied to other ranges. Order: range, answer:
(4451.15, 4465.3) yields 4.11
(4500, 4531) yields 4.72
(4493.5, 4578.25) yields 4.95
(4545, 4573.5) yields 5.39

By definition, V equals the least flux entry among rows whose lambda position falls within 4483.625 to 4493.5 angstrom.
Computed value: 3.37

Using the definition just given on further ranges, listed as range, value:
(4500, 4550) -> 3.59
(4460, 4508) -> 2.14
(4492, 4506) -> 3.6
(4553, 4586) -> 4.13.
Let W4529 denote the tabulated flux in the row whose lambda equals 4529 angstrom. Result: 4.56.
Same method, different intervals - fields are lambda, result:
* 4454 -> 5.17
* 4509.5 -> 4.85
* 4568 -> 7.07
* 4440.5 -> 5.6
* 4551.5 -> 6.27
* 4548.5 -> 4.48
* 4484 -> 5.44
